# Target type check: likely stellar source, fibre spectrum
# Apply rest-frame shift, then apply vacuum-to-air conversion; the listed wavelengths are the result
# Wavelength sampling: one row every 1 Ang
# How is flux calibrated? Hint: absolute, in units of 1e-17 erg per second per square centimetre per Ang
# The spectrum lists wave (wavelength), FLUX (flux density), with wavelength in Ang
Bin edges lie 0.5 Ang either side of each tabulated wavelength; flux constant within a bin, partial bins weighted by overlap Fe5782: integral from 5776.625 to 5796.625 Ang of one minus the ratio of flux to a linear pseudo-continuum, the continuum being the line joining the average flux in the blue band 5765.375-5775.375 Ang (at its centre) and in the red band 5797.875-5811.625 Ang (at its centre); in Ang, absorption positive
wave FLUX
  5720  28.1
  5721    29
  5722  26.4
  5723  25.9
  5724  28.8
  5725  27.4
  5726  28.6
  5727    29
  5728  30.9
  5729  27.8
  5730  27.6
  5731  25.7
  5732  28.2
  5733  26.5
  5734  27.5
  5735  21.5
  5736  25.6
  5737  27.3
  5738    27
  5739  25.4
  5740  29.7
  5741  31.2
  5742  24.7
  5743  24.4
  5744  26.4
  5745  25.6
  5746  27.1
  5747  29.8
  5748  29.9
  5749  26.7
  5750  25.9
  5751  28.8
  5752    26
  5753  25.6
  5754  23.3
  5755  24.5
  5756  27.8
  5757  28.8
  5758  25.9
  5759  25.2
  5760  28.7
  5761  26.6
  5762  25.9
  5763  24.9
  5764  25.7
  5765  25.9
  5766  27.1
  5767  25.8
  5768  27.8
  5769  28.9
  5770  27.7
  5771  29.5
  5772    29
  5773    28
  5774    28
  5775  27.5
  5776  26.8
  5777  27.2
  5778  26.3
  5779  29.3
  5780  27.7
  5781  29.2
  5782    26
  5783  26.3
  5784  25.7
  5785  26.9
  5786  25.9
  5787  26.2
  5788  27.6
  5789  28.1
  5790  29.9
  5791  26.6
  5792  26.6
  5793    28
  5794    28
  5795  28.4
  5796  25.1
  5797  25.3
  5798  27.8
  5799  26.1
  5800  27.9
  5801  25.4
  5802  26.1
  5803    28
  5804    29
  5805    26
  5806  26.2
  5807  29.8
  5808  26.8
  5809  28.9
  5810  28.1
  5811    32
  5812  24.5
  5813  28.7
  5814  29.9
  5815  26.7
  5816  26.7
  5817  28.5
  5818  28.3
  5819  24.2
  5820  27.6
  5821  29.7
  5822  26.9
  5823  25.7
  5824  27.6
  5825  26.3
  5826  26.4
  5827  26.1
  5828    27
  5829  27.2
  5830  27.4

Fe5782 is 0.4 Ang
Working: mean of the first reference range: 27.9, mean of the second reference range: 27.7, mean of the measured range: 27.2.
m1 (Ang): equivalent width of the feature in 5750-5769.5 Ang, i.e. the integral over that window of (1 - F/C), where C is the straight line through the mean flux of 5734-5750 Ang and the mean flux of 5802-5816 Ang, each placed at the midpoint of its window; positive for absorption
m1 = 0.5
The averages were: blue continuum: 26.8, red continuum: 27.9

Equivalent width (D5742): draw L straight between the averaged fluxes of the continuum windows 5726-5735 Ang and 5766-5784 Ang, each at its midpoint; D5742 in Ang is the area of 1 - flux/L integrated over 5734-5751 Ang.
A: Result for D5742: 0.5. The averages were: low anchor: 27.6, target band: 26.8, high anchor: 27.6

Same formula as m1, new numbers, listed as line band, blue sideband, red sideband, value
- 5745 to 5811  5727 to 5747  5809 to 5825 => 0.3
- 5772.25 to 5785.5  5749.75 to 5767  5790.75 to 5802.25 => -0.4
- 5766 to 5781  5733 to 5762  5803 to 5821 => -0.4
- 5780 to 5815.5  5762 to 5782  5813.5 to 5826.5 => 0.0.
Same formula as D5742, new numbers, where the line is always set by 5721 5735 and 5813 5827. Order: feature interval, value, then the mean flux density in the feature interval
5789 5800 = 0.0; 27.3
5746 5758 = 0.2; 27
